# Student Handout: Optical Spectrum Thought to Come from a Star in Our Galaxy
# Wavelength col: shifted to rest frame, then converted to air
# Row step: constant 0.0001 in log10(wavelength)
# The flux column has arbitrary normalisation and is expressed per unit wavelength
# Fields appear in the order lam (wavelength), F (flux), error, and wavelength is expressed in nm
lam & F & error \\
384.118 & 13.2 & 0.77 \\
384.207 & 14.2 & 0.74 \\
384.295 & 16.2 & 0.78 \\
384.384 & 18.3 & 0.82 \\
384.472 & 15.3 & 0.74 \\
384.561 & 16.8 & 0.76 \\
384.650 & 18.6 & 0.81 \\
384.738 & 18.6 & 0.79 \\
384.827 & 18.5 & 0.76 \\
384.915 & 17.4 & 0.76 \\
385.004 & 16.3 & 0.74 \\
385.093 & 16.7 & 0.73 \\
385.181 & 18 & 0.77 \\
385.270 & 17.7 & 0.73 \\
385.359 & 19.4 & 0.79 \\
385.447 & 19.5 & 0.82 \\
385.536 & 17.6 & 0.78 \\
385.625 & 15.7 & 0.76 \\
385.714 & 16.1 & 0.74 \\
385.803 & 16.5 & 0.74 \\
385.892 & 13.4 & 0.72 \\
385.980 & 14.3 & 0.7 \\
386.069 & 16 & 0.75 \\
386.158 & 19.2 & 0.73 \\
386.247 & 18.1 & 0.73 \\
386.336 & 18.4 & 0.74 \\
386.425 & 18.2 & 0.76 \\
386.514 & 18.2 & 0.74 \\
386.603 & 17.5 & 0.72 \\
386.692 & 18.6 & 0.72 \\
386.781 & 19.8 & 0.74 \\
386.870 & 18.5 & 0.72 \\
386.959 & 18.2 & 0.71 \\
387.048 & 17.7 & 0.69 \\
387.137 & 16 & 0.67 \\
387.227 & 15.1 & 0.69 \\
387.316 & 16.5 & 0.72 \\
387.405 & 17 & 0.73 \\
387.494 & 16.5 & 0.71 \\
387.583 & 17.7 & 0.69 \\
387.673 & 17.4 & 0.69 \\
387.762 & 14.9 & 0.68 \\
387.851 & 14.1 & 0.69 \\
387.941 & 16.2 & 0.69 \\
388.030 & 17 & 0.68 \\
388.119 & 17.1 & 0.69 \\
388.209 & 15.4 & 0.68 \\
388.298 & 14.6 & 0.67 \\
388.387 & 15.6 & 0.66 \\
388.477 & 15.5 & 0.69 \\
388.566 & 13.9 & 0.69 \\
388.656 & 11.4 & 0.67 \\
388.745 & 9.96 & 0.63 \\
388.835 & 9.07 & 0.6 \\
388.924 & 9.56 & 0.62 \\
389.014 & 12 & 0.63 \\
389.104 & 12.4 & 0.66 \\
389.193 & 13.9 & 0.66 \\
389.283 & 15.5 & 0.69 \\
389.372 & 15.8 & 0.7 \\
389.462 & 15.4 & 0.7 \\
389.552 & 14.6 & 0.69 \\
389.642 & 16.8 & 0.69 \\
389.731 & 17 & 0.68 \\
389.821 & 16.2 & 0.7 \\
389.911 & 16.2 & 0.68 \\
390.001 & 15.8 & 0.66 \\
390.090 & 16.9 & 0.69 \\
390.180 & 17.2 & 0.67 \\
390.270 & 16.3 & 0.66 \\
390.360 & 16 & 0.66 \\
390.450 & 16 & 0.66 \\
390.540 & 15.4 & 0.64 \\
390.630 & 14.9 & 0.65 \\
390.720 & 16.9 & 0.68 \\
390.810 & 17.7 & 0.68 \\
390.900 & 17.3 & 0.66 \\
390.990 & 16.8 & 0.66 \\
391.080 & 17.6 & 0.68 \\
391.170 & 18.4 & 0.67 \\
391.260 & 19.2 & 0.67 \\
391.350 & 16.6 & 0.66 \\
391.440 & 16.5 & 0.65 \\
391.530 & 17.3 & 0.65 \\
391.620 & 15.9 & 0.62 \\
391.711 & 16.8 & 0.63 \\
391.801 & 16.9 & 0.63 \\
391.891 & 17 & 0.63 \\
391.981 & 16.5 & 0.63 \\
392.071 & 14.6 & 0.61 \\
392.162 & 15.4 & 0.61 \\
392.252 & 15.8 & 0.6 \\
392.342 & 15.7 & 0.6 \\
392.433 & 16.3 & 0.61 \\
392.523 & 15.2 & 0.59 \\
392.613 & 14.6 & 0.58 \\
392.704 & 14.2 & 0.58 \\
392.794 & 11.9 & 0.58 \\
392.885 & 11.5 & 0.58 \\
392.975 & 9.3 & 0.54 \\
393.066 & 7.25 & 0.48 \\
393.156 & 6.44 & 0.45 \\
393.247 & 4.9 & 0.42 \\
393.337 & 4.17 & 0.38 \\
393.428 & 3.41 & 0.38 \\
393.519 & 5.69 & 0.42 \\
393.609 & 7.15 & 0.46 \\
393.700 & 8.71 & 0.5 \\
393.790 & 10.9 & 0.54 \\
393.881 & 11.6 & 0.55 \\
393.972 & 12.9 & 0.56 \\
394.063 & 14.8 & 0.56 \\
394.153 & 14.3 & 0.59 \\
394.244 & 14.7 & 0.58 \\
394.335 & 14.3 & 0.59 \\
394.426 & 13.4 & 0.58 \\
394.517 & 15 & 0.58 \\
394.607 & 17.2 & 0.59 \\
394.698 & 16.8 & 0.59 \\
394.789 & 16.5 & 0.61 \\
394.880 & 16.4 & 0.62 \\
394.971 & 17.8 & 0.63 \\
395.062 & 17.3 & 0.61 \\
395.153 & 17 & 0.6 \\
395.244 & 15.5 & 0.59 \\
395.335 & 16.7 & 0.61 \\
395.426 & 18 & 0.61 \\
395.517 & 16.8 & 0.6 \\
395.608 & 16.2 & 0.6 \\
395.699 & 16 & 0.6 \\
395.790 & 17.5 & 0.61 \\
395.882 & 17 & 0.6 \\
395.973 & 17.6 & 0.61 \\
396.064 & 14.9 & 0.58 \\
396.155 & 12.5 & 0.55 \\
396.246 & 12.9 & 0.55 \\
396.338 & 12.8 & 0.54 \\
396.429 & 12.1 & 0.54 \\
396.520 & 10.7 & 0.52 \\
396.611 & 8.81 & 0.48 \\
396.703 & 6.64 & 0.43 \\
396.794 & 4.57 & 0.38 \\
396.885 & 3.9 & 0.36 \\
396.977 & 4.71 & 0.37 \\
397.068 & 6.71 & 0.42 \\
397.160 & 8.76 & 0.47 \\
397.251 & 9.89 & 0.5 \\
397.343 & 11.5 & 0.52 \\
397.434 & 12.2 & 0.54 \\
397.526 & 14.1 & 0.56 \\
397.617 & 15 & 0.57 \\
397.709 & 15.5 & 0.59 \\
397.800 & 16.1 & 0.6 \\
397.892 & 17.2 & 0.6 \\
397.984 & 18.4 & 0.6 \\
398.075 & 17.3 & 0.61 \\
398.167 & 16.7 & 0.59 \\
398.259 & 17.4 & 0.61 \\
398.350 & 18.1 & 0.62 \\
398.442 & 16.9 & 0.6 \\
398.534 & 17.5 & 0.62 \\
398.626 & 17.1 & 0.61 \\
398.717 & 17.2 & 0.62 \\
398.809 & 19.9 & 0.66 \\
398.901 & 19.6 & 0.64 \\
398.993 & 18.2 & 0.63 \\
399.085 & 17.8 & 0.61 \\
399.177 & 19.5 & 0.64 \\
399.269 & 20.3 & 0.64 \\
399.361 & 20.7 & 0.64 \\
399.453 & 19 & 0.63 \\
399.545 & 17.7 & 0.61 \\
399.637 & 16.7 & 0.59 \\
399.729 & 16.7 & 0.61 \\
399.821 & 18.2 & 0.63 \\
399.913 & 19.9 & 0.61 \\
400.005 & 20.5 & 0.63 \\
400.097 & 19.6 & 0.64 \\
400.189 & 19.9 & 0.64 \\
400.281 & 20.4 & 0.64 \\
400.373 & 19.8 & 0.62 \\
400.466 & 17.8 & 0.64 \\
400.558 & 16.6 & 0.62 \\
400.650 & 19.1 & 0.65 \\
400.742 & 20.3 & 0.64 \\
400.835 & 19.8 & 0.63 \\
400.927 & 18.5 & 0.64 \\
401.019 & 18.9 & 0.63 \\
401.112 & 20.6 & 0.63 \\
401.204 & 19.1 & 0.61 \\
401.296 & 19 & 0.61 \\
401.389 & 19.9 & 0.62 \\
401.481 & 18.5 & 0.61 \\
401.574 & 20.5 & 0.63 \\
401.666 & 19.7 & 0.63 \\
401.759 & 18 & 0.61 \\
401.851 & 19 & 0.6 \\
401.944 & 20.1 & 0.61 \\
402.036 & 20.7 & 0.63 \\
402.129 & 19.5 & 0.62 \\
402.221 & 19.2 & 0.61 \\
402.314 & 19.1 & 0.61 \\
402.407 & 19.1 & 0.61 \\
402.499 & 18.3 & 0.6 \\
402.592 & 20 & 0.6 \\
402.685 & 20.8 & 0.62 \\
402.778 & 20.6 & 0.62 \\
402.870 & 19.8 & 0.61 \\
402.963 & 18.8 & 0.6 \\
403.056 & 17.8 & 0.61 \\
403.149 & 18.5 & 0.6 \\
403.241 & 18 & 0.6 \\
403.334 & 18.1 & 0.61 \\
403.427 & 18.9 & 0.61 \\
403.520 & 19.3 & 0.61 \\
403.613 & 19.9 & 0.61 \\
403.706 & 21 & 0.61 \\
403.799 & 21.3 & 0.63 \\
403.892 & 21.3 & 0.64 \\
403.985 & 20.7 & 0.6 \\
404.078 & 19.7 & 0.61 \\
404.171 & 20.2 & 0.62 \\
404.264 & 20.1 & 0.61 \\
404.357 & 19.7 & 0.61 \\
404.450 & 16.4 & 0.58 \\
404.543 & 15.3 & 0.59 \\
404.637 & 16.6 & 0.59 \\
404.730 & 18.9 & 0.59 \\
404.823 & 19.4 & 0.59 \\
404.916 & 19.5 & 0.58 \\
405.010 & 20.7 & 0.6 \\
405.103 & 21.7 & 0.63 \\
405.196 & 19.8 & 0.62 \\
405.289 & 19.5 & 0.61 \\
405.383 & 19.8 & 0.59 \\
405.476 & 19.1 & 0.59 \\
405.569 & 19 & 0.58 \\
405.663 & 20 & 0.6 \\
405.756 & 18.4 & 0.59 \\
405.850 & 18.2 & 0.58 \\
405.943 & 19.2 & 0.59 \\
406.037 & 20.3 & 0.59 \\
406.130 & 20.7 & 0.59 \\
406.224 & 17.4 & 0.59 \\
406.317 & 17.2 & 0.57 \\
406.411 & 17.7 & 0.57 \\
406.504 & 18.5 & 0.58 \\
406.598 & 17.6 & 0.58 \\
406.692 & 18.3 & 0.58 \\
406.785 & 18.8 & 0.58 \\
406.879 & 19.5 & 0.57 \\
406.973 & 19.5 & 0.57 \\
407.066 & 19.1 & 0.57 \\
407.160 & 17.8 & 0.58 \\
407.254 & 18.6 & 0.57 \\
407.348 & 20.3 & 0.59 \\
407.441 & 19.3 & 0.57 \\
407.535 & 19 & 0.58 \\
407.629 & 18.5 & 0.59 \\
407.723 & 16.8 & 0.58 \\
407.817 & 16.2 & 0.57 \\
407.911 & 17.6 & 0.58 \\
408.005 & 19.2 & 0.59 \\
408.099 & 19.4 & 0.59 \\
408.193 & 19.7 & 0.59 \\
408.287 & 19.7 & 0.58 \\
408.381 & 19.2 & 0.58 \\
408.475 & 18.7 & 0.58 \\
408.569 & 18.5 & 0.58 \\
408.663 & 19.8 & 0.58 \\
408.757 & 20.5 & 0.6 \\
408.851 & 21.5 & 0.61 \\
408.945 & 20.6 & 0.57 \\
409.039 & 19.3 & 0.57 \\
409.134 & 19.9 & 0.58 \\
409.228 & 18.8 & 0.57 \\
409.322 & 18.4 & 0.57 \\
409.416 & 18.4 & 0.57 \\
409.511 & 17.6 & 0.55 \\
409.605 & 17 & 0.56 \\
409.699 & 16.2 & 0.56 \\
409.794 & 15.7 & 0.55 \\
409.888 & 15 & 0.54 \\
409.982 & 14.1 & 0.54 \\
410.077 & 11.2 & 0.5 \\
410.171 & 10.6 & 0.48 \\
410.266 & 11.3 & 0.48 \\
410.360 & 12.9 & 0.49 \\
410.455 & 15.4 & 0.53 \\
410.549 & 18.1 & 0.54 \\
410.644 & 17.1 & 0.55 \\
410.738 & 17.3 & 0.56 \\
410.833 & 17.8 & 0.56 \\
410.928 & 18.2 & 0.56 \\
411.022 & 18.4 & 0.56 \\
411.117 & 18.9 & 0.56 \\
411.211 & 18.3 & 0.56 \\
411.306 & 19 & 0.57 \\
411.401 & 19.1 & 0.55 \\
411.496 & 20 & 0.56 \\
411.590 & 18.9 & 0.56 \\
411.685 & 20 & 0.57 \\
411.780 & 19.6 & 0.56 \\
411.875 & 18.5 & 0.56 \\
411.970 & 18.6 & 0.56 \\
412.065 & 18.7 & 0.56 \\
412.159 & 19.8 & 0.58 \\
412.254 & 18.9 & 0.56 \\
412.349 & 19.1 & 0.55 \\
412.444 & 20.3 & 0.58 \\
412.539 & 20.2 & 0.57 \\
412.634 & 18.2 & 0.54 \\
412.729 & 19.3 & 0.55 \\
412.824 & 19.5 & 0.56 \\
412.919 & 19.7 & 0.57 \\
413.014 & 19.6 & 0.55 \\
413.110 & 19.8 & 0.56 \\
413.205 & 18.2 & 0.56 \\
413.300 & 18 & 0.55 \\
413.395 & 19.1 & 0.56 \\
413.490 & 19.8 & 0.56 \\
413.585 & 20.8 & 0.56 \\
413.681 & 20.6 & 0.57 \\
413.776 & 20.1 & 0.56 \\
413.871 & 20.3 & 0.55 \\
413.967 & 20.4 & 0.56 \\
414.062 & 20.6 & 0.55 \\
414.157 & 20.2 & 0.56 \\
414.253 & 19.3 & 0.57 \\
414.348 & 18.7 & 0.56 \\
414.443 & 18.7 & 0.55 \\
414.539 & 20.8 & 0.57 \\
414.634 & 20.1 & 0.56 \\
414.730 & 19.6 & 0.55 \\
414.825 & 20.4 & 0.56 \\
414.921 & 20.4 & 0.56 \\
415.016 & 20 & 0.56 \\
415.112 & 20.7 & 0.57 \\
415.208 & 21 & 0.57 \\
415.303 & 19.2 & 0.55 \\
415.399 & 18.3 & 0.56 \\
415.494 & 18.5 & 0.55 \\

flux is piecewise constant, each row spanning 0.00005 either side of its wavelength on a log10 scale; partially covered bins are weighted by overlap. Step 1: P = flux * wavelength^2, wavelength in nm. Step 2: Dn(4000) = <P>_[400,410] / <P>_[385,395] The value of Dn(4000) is 1.36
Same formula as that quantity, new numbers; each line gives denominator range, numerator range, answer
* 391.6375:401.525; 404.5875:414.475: 1.32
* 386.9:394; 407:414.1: 1.42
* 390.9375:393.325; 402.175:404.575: 1.42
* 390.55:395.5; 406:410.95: 1.36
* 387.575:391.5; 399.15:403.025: 1.32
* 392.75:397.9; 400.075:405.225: 1.63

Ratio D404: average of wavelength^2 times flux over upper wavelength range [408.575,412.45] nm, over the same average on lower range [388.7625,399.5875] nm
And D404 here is 1.33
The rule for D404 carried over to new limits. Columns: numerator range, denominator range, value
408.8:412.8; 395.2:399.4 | 1.29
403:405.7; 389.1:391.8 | 1.26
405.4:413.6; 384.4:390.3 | 1.27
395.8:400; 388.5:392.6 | 1.00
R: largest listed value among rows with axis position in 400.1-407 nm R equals 21.7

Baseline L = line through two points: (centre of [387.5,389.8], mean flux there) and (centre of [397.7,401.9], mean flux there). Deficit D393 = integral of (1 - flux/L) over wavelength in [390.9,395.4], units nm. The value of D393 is 0.62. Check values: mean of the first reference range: 14.6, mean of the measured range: 13.9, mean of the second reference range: 18.6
